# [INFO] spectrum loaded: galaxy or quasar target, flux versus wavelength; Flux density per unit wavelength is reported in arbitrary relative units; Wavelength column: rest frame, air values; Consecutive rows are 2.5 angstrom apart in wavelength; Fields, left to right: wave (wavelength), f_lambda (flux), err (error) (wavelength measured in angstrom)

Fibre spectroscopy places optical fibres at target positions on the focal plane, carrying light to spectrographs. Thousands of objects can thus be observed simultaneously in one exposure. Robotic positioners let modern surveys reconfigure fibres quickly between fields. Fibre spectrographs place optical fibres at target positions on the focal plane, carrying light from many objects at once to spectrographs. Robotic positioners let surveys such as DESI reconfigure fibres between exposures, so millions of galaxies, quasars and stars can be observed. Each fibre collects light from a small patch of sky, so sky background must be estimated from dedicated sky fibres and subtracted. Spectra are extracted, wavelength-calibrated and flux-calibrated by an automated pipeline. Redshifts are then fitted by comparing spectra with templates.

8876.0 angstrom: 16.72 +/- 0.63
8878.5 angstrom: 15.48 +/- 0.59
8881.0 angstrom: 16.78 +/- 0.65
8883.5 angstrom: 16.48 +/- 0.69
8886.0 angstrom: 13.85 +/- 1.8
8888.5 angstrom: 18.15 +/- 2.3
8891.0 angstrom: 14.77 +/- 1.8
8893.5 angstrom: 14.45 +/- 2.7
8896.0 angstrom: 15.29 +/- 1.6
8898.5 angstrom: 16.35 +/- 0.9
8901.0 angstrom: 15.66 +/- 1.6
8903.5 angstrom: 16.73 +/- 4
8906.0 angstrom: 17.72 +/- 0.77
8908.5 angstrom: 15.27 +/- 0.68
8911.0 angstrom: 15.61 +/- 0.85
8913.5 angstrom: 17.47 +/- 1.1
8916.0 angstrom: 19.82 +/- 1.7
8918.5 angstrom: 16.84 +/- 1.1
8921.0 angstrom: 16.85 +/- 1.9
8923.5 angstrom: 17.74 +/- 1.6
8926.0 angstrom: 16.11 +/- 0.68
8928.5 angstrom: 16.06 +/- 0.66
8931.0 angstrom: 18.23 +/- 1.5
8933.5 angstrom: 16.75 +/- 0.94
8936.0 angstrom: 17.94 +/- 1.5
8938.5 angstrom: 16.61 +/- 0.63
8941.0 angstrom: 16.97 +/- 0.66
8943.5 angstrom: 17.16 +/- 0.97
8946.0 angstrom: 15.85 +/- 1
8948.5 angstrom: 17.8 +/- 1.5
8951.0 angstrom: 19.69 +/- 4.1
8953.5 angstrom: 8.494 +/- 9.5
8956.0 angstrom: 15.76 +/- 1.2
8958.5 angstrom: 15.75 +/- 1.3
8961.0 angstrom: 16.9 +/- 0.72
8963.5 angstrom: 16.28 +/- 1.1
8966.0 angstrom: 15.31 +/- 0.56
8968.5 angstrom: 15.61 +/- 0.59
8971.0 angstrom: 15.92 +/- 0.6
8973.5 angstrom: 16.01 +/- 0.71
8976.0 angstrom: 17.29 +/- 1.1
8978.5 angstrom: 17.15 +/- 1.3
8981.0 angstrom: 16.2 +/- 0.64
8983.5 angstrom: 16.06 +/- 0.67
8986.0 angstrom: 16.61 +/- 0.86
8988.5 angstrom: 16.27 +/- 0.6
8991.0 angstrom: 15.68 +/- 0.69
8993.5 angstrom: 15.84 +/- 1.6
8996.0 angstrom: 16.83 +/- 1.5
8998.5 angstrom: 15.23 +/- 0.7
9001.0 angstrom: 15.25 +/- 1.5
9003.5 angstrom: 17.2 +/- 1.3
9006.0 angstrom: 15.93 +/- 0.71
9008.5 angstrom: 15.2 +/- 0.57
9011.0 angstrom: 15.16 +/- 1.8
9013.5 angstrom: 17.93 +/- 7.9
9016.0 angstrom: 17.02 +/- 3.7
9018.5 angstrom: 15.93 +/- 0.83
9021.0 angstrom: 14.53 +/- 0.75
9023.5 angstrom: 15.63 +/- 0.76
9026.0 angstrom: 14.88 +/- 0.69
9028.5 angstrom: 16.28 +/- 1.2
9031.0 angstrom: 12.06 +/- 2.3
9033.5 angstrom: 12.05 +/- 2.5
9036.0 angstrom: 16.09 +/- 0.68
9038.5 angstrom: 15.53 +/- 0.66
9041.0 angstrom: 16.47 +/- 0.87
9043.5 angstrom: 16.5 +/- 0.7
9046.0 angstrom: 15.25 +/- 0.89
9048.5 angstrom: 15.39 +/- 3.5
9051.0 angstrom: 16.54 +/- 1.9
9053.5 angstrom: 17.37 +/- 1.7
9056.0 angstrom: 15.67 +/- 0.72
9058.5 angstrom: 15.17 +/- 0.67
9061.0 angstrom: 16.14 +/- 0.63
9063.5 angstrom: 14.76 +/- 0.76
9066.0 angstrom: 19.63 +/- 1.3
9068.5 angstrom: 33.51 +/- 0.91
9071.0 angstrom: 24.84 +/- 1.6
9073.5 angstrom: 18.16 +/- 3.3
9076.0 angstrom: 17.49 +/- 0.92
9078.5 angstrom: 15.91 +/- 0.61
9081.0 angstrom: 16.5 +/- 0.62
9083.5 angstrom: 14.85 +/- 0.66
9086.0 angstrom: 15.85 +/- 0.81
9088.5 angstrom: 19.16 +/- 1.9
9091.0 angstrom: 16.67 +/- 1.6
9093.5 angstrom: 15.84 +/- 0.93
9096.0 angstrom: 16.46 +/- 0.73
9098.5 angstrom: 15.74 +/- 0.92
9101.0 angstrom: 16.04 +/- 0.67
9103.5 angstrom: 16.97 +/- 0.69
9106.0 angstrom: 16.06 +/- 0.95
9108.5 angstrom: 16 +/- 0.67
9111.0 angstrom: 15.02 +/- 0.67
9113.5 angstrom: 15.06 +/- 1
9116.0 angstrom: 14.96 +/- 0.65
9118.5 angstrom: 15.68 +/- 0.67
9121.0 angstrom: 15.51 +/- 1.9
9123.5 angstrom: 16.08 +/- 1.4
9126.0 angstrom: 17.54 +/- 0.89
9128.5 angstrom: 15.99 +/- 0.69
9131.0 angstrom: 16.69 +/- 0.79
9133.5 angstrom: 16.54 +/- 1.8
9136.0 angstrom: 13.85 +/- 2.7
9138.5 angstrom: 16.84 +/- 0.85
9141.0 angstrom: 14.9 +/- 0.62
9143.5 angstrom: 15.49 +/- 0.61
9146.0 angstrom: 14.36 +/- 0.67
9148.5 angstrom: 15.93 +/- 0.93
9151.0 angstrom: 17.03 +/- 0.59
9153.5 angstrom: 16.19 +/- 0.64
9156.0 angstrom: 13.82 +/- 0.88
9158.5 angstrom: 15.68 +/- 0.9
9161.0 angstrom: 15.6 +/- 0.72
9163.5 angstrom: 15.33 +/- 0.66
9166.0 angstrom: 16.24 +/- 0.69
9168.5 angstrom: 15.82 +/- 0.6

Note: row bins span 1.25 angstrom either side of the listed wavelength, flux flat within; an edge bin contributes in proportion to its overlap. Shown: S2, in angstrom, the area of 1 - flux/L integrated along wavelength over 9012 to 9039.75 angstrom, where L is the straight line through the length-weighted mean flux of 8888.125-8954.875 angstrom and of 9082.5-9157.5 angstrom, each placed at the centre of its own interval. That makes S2 1.6 angstrom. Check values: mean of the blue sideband 16.5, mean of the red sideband 15.9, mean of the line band 15.3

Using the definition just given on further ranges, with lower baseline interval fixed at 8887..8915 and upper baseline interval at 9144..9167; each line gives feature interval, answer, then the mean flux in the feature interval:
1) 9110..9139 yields -0.29 angstrom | 15.8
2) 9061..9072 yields -4.59 angstrom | 22.3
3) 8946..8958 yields 0.40 angstrom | 15.5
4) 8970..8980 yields -0.39 angstrom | 16.6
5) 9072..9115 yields -1.84 angstrom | 16.4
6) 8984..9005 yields -0.23 angstrom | 16.1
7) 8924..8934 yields -0.48 angstrom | 16.9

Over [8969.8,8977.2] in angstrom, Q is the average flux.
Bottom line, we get 16.4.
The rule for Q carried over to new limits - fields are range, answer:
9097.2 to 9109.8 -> 16.2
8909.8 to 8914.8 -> 16.6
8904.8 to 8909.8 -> 16.5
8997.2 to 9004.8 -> 15.9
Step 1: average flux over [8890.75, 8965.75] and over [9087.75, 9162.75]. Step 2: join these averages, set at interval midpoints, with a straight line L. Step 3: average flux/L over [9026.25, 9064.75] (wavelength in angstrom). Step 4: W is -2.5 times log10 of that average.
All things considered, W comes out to 0.05 mag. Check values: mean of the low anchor 16.4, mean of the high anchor 15.9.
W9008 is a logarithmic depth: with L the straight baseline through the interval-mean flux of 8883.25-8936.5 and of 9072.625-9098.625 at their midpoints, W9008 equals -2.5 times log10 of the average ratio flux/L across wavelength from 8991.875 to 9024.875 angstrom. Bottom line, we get 0.04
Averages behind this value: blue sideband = 16.5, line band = 16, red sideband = 16.6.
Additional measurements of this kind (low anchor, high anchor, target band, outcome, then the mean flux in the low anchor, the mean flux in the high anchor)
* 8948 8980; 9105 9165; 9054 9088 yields -0.163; 16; 15.7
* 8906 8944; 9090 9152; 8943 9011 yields 0.048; 17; 15.9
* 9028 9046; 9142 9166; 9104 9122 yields -0.014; 15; 15.5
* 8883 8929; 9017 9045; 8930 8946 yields -0.072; 16.4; 15.1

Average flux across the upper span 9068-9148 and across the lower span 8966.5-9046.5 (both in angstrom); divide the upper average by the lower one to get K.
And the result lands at 1.1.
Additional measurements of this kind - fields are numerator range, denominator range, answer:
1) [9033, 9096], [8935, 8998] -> 1.07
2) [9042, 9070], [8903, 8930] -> 1.05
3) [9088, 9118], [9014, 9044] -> 1.05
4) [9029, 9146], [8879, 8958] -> 1.01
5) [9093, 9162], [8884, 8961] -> 0.96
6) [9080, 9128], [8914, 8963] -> 0.96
